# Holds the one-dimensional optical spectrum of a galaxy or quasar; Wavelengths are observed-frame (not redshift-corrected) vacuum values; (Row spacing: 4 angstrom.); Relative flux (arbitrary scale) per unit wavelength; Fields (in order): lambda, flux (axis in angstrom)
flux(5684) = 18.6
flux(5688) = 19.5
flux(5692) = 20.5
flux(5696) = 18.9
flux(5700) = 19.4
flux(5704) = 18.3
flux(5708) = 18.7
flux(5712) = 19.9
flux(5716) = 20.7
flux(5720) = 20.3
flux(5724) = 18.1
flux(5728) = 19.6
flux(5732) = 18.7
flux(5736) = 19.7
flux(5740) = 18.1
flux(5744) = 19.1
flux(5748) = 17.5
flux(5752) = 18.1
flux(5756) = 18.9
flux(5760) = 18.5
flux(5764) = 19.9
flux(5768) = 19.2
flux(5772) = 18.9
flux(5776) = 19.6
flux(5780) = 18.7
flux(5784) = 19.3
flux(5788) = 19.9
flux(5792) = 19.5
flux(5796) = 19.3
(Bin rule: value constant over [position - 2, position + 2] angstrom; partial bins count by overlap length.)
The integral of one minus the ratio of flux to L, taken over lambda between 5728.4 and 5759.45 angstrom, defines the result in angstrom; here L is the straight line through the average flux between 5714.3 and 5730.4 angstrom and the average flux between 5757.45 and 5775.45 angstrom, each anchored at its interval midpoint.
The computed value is 1.2 angstrom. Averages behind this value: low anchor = 19.6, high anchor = 19.2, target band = 18.6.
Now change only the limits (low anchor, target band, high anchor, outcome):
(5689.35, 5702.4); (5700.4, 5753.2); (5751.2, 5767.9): 0.7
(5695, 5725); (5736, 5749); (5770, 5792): 0.5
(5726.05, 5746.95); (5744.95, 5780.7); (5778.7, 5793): 0.7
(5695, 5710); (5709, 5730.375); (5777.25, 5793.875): -0.8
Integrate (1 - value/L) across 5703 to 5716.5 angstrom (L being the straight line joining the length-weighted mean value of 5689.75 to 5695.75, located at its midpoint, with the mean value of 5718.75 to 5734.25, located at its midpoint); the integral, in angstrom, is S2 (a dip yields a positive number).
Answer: 0.1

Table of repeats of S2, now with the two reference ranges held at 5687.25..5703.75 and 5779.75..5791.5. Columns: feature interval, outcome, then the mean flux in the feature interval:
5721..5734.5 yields 0.3 angstrom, 18.9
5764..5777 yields 0.1 angstrom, 19.3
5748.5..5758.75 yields 0.6 angstrom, 18.4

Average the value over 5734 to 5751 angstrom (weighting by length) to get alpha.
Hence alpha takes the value 18.6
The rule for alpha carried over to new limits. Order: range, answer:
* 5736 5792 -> 18.9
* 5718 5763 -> 18.8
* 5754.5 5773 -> 19.1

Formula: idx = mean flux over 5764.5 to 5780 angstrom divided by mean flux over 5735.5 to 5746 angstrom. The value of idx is 1.0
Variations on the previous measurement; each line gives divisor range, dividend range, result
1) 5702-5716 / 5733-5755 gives 0.96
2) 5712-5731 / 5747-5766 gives 0.95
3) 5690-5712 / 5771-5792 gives 1.00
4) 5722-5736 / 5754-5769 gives 1.01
